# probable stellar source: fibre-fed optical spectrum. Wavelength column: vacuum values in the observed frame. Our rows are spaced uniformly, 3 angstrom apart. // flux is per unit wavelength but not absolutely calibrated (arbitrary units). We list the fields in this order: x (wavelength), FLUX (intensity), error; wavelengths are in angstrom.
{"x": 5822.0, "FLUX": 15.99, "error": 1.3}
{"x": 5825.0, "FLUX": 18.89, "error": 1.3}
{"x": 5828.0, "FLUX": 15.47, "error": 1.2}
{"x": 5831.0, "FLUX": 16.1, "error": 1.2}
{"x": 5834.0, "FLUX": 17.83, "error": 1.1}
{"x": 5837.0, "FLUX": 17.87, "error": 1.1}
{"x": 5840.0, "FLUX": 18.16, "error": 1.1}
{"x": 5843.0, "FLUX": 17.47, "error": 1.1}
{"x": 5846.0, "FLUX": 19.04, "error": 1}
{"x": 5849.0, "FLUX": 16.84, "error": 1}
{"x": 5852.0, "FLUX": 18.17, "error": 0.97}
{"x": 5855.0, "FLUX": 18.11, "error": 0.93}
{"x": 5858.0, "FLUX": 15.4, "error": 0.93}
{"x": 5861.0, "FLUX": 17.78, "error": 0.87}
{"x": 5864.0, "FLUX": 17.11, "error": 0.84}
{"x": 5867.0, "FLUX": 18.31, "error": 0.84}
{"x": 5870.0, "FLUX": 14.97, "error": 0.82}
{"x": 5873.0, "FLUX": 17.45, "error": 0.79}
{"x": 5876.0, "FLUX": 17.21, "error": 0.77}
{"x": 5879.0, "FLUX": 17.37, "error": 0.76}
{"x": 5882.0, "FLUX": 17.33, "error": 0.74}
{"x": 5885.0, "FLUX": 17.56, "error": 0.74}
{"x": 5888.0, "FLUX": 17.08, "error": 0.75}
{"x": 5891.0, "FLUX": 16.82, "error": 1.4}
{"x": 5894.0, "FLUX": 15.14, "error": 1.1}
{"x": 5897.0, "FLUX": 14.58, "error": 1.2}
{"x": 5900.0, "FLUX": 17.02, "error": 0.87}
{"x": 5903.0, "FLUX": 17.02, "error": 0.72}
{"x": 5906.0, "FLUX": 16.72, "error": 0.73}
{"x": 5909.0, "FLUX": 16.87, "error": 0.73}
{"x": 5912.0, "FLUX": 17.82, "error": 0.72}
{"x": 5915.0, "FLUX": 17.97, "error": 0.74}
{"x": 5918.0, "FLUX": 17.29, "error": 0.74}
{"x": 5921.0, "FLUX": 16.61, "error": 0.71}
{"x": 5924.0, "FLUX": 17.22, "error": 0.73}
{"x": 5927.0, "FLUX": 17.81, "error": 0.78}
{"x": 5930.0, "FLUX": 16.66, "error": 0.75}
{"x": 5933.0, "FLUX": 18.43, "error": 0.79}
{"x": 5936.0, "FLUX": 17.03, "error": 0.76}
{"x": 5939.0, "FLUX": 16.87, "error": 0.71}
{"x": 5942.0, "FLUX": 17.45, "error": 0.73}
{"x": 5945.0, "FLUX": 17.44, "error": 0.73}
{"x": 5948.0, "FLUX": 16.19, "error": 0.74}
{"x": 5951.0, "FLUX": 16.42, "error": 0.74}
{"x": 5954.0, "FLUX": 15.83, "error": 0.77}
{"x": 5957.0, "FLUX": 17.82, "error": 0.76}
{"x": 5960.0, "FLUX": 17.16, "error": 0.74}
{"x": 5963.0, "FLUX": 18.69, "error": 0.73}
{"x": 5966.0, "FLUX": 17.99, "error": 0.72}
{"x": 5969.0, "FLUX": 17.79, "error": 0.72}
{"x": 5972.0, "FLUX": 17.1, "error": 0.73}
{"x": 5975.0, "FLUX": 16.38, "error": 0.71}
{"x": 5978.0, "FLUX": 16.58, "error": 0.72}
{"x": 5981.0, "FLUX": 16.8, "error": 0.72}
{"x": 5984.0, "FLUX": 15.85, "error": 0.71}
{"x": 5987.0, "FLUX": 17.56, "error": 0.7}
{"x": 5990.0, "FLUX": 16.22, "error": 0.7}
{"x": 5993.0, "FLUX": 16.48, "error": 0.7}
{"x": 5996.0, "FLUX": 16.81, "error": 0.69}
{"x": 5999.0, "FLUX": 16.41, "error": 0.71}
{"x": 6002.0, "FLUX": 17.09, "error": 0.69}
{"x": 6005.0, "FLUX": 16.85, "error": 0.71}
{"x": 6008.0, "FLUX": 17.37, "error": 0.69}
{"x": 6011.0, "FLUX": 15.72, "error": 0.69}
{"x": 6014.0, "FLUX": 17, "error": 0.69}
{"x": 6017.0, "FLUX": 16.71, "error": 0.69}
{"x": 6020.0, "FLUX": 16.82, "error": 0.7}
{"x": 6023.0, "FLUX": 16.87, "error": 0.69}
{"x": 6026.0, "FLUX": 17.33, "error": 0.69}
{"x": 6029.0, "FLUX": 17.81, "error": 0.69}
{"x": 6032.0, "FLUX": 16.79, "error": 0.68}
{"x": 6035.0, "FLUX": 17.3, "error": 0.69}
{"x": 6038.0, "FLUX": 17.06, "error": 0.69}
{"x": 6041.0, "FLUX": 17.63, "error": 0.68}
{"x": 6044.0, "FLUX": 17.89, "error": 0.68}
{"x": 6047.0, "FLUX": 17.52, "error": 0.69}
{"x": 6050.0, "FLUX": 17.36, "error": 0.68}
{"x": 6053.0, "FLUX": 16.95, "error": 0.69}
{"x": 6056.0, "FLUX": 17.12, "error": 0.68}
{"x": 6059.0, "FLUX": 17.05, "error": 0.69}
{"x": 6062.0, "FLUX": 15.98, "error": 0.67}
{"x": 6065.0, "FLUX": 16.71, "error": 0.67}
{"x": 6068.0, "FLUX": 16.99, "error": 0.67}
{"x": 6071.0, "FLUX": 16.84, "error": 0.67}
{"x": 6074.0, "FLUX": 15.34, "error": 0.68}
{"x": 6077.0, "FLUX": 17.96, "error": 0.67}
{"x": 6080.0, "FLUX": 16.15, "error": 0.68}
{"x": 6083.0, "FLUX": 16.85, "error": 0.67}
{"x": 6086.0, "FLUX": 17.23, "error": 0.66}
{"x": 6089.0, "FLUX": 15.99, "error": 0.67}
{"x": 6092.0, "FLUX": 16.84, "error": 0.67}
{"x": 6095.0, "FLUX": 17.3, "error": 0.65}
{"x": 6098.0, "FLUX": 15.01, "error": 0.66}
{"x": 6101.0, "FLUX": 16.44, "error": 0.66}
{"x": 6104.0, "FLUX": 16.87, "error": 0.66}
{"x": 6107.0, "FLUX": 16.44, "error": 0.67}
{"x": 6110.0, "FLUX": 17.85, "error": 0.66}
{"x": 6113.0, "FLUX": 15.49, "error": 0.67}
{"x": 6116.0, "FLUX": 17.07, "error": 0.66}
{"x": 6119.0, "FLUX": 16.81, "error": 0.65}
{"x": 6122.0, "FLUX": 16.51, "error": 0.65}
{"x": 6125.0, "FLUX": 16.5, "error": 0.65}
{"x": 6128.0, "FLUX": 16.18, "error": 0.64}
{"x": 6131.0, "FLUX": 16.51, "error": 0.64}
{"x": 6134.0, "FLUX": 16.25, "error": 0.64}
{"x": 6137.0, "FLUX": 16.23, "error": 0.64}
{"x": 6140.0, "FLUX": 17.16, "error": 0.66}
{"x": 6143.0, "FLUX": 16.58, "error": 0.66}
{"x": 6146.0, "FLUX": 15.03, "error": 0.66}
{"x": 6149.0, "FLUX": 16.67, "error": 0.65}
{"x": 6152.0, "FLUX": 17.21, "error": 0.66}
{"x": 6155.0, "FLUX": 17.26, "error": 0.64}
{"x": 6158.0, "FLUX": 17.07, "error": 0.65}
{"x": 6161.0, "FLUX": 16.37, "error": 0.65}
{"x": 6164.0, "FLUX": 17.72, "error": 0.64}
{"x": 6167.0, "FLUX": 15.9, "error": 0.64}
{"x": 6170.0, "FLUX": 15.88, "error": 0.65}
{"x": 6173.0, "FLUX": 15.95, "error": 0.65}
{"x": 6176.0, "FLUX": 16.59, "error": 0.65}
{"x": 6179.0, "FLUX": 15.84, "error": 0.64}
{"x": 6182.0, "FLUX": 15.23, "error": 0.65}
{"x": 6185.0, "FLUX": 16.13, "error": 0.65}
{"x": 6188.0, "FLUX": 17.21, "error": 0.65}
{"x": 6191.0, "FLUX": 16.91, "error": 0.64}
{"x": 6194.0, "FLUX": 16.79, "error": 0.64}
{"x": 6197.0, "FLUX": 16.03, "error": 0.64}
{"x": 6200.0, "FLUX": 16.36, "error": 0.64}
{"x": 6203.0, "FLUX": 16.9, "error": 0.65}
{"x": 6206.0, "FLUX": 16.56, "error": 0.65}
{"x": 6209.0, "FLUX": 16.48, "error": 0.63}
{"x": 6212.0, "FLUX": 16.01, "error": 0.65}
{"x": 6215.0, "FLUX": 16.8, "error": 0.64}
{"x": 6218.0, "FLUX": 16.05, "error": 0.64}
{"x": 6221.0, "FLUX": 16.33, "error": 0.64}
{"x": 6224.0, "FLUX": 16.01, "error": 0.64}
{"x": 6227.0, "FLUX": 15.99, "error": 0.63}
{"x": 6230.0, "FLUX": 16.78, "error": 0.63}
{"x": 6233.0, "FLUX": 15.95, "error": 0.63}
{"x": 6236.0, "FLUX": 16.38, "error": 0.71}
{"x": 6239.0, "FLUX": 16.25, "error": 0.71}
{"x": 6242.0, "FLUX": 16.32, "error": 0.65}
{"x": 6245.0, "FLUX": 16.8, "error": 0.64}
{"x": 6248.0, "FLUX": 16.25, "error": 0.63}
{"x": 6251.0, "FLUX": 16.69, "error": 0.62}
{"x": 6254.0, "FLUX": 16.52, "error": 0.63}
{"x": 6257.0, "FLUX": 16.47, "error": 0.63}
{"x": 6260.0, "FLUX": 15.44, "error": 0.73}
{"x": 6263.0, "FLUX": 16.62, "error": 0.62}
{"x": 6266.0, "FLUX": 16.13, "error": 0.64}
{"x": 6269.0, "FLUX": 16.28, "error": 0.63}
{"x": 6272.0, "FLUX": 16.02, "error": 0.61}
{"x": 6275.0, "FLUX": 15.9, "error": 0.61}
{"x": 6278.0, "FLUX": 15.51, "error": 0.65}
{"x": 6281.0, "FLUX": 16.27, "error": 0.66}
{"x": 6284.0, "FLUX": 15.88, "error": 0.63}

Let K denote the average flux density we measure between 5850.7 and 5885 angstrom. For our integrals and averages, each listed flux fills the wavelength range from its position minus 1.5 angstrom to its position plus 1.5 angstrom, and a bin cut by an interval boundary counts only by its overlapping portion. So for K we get 17.2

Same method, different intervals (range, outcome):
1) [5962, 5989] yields 17.1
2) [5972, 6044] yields 16.9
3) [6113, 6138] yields 16.5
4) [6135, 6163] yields 16.6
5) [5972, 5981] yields 16.6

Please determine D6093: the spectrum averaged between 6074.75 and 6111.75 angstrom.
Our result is 16.7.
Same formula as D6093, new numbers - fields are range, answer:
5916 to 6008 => 17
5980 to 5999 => 16.6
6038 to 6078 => 17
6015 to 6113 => 16.9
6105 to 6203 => 16.5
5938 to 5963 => 17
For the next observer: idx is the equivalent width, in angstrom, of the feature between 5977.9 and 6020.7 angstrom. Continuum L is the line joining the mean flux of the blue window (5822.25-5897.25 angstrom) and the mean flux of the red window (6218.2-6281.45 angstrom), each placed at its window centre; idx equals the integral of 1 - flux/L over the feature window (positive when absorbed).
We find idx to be 0.3 angstrom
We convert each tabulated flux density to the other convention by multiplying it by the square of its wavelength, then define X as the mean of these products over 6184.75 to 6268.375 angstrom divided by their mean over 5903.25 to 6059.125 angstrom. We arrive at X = 1.04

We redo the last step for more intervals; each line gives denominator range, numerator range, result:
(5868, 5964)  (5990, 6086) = 1.04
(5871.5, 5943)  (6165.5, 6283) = 1.06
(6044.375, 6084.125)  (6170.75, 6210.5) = 1.01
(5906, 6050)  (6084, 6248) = 1.02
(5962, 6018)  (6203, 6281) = 1.05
